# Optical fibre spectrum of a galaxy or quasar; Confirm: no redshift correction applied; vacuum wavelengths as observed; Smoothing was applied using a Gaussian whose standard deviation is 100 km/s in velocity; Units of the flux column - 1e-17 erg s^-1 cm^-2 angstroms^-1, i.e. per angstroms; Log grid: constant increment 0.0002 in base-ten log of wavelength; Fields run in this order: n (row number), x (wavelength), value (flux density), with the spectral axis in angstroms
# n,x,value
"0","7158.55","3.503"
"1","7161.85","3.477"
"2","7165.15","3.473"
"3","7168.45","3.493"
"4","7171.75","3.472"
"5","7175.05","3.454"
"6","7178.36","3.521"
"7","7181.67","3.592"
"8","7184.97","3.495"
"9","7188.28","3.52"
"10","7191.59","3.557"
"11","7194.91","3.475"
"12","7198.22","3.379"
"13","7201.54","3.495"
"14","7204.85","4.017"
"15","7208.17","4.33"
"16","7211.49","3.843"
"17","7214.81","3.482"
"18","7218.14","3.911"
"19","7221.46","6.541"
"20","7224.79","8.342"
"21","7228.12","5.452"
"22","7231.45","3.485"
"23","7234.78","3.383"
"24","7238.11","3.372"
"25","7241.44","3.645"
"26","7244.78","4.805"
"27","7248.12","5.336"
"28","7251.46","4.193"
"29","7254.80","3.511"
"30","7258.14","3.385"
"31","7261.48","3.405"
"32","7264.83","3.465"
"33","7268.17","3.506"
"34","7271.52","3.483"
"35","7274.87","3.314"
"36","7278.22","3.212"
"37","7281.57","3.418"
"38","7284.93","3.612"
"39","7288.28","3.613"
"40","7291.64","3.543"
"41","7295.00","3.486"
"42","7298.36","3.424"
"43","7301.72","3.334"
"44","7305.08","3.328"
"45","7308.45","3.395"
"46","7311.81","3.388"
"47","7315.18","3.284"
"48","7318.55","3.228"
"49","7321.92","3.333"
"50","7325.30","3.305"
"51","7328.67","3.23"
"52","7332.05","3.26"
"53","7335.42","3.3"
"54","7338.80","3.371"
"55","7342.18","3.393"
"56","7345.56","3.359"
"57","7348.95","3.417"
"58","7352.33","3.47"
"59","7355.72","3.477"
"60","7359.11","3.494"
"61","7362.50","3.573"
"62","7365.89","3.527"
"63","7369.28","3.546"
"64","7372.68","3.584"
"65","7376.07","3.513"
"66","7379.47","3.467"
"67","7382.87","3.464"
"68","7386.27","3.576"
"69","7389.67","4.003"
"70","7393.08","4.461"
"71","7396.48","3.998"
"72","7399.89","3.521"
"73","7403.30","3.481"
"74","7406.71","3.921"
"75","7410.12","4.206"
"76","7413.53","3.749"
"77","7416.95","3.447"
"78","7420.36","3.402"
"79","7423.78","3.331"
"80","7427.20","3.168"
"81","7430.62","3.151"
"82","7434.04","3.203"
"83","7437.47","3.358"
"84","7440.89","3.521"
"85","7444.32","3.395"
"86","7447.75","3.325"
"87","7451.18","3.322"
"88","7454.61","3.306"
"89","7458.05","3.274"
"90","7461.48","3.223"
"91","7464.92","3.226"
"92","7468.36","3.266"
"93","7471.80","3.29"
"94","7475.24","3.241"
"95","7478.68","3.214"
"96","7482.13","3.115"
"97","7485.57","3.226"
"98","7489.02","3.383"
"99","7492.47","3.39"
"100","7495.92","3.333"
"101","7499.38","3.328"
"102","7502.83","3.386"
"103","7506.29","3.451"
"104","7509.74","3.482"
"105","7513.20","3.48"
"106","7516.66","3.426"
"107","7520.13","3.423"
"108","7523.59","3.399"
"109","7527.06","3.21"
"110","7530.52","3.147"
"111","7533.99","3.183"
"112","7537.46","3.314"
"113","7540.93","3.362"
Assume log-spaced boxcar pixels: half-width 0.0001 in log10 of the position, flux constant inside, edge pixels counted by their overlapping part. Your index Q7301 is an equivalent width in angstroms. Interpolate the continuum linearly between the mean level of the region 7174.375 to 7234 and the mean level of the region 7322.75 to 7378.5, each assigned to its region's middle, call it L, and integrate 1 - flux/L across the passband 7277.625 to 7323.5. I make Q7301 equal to 3.4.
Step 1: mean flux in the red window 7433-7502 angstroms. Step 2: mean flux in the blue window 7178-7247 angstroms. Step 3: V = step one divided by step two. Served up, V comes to 0.8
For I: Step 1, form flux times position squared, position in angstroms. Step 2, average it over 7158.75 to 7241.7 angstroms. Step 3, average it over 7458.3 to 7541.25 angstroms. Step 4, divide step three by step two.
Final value 0.90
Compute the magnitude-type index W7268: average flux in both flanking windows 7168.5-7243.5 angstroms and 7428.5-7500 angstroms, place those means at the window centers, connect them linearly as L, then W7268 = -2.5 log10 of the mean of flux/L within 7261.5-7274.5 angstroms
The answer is 0.12 mag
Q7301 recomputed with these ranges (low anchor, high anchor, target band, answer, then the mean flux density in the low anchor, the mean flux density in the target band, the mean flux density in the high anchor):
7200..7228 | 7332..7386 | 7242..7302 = 8.30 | 4.79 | 3.68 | 3.46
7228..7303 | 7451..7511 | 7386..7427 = -3.70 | 3.68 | 3.74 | 3.3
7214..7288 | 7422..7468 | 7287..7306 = 2.20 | 4.1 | 3.46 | 3.29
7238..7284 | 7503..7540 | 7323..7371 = 2.60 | 3.73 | 3.41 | 3.35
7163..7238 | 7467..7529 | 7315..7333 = 2.22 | 4.02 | 3.27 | 3.34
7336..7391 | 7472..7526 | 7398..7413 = -1.41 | 3.51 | 3.78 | 3.35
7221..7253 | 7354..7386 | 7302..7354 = 7.67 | 4.79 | 3.34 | 3.52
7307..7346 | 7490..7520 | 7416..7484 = 1.90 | 3.32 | 3.29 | 3.41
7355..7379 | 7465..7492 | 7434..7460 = -0.11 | 3.53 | 3.35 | 3.25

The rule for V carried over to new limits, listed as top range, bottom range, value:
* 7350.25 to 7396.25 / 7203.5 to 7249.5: 0.80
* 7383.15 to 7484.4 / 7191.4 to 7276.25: 0.85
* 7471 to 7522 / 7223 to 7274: 0.80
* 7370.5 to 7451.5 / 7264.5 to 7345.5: 1.06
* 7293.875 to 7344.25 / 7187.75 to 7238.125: 0.78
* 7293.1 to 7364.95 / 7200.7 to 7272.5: 0.80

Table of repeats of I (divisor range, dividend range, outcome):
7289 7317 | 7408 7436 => 1.05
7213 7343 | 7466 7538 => 0.93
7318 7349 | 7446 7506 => 1.03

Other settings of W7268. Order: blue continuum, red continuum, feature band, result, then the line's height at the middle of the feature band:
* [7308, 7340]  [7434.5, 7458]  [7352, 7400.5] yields -0.10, 3.33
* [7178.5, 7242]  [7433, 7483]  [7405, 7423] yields -0.09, 3.44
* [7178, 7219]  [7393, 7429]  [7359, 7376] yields 0.03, 3.66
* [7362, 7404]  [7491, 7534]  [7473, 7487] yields 0.08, 3.44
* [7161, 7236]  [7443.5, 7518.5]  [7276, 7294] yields 0.10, 3.81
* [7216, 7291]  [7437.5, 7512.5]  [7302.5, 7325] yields 0.17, 3.88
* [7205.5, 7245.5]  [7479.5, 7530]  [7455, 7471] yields 0.09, 3.53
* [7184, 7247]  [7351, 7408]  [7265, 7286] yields 0.17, 4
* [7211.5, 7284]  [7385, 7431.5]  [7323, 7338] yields 0.18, 3.89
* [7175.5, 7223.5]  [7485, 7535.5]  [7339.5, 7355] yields 0.07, 3.64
